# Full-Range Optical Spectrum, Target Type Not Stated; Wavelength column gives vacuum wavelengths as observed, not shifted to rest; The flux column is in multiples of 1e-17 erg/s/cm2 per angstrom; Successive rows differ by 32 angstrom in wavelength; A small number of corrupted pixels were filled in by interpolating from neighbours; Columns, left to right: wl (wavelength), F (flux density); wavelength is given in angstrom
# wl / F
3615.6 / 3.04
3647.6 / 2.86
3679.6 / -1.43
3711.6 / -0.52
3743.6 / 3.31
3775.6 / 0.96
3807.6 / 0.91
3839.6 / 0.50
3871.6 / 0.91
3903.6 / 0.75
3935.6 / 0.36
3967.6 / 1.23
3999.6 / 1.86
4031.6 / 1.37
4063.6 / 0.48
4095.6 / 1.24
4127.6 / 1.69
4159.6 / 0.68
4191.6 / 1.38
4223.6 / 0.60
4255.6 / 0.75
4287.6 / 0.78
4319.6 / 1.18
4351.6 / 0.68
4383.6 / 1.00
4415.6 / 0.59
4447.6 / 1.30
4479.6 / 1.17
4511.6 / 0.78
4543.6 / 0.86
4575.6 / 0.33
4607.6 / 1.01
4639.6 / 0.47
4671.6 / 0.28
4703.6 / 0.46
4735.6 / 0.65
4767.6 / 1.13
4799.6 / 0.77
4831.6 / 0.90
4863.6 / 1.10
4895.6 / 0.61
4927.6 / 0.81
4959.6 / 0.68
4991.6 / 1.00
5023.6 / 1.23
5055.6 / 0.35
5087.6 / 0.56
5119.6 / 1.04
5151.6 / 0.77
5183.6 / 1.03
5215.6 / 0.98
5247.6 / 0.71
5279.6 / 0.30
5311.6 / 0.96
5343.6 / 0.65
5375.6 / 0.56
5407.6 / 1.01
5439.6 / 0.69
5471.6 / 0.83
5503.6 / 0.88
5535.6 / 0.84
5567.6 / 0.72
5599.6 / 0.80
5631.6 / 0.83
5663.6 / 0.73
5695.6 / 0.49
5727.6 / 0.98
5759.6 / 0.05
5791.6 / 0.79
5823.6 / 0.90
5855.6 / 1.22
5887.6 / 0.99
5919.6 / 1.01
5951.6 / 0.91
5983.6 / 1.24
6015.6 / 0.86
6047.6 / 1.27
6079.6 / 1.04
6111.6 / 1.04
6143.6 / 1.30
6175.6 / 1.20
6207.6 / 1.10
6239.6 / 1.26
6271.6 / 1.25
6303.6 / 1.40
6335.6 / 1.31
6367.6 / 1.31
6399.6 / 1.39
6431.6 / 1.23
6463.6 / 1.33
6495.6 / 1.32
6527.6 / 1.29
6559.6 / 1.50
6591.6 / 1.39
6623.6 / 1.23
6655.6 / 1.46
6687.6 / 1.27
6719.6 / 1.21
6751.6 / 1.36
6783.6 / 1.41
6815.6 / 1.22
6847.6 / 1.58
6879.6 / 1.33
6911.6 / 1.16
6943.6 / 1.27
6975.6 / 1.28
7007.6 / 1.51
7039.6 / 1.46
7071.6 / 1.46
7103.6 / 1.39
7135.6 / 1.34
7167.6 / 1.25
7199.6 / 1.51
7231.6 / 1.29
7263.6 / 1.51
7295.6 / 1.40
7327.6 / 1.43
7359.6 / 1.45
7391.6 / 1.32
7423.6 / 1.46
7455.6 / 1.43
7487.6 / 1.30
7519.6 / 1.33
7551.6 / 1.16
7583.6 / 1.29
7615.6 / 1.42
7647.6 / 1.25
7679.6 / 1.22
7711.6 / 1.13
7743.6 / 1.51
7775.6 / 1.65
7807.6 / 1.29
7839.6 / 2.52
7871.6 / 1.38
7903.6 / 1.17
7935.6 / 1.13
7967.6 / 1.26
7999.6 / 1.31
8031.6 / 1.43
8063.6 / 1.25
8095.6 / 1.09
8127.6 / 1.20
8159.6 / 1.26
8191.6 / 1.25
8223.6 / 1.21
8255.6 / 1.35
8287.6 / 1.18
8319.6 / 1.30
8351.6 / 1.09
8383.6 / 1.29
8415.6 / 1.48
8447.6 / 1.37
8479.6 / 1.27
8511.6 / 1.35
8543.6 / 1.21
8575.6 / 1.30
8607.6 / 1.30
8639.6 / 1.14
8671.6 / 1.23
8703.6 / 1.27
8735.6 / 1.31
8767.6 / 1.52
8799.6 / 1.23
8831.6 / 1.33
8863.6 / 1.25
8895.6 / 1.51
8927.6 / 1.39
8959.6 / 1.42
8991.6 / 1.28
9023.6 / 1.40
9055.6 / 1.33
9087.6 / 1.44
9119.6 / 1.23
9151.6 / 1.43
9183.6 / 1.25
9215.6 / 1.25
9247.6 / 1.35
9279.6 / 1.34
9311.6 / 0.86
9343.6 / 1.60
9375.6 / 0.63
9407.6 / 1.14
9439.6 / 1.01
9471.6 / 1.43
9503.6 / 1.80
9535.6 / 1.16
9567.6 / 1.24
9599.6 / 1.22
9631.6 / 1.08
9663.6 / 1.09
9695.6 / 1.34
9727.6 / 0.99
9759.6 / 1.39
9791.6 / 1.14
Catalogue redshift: 0.57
